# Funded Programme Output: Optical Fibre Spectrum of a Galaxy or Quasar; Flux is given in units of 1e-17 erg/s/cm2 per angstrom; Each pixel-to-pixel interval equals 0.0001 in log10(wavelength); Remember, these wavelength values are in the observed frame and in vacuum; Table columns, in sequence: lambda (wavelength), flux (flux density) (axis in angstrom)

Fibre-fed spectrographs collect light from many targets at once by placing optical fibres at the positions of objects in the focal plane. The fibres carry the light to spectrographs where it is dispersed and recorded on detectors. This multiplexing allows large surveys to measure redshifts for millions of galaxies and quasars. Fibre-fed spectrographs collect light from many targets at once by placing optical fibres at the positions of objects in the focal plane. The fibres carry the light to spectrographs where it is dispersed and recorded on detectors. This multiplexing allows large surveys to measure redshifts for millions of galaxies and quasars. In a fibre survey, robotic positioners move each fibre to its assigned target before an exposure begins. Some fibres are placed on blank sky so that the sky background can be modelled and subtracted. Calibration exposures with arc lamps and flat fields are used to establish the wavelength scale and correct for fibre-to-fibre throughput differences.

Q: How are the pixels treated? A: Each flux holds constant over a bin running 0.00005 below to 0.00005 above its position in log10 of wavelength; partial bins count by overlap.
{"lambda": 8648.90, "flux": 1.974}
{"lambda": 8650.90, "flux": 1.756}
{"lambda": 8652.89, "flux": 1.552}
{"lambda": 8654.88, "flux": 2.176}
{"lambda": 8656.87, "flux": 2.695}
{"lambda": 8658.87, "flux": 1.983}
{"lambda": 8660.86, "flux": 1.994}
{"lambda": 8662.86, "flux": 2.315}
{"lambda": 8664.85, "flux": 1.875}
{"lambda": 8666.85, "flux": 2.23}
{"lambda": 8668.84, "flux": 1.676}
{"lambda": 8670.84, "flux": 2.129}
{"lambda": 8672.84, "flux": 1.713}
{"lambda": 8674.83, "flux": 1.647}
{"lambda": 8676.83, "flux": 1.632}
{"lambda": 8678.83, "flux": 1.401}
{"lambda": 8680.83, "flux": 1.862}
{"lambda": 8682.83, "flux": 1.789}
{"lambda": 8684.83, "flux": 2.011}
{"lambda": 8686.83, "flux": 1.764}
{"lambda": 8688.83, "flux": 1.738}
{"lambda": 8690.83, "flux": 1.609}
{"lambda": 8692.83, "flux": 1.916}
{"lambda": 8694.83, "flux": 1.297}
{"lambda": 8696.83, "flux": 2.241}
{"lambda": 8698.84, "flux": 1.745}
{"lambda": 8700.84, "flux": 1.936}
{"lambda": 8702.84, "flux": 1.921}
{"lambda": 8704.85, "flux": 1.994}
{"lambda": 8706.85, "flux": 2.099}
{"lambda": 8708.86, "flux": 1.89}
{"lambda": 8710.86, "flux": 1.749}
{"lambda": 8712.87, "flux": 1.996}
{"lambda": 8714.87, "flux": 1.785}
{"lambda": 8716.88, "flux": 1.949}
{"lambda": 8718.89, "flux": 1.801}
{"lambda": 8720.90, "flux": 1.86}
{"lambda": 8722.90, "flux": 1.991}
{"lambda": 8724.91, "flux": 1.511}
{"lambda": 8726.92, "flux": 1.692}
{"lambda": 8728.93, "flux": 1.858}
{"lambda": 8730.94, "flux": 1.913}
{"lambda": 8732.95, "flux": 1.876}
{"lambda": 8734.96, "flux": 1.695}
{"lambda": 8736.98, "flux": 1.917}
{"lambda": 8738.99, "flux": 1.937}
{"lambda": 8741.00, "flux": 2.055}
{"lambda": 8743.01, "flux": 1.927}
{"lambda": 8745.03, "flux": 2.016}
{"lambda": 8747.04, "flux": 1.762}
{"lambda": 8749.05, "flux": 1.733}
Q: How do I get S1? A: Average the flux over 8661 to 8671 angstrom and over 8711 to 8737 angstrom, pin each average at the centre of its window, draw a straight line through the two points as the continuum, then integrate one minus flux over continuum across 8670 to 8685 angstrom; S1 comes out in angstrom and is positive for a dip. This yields 1.8 angstrom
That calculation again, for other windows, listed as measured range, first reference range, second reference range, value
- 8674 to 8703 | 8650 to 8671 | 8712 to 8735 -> 2.7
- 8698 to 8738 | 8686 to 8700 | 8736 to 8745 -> 0.1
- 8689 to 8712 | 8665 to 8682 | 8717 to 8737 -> -0.6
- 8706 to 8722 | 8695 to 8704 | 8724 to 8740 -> -0.3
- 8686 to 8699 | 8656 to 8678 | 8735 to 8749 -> 1.3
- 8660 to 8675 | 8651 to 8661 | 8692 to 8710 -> 0.4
